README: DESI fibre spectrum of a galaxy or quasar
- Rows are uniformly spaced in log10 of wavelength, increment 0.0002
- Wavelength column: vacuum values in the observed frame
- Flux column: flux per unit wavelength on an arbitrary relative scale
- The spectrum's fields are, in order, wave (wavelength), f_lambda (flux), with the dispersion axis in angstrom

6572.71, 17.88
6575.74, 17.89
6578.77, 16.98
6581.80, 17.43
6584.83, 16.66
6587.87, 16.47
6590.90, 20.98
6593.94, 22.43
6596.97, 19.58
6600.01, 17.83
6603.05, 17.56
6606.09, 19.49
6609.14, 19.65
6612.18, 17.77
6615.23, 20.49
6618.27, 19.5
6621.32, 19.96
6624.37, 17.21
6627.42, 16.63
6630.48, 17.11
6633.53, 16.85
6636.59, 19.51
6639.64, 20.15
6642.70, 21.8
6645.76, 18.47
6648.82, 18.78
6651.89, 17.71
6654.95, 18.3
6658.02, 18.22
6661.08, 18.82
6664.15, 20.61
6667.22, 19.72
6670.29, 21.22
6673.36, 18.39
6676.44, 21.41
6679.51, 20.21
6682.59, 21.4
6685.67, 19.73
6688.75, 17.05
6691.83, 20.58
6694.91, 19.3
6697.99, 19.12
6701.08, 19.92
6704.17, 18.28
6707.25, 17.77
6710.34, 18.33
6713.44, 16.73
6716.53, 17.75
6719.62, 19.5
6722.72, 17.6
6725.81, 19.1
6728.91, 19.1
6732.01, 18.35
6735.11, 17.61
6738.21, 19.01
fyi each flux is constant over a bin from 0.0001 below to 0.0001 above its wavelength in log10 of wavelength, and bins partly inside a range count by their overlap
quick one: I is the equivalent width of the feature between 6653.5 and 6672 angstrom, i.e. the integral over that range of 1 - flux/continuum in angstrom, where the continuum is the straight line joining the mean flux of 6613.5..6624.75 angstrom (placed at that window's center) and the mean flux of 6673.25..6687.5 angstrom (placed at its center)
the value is 0.6 angstrom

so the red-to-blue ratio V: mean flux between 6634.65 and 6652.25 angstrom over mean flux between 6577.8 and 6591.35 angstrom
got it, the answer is 1.11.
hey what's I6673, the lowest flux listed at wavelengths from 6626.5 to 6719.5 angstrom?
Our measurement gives 16.63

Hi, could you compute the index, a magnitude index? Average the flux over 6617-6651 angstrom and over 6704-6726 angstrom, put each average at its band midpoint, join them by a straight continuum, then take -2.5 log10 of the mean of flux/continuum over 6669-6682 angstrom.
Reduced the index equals -0.11 mag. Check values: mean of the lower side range 18.7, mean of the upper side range 18.1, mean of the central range 20.4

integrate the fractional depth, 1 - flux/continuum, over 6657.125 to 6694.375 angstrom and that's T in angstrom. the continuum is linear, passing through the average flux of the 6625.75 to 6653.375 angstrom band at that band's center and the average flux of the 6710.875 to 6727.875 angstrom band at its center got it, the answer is -2.9 angstrom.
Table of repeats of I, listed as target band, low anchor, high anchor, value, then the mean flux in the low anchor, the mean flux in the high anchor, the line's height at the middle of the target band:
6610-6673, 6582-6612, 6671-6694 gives 1.4 angstrom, 18.8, 19.9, 19.4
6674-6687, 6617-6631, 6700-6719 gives -1.7 angstrom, 18.1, 18.2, 18.1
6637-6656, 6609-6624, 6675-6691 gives 0.3 angstrom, 19.3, 20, 19.6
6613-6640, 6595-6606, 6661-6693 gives 0.8 angstrom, 18.7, 20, 19.1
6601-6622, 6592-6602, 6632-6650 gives 0.6 angstrom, 19.9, 19.3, 19.7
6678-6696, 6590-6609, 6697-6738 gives -1.0 angstrom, 19.6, 18.4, 18.7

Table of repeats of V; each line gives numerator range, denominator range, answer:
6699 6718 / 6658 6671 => 0.92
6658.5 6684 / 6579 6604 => 1.09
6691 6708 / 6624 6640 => 1.08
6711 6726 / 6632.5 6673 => 0.94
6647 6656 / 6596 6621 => 0.96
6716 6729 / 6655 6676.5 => 0.95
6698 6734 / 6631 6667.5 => 0.97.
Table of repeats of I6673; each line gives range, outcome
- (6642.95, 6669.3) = 17.71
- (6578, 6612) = 16.47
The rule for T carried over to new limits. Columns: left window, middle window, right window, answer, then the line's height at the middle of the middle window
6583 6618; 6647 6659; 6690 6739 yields 0.4 angstrom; 18.8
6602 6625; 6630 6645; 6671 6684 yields 0.3 angstrom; 19.6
